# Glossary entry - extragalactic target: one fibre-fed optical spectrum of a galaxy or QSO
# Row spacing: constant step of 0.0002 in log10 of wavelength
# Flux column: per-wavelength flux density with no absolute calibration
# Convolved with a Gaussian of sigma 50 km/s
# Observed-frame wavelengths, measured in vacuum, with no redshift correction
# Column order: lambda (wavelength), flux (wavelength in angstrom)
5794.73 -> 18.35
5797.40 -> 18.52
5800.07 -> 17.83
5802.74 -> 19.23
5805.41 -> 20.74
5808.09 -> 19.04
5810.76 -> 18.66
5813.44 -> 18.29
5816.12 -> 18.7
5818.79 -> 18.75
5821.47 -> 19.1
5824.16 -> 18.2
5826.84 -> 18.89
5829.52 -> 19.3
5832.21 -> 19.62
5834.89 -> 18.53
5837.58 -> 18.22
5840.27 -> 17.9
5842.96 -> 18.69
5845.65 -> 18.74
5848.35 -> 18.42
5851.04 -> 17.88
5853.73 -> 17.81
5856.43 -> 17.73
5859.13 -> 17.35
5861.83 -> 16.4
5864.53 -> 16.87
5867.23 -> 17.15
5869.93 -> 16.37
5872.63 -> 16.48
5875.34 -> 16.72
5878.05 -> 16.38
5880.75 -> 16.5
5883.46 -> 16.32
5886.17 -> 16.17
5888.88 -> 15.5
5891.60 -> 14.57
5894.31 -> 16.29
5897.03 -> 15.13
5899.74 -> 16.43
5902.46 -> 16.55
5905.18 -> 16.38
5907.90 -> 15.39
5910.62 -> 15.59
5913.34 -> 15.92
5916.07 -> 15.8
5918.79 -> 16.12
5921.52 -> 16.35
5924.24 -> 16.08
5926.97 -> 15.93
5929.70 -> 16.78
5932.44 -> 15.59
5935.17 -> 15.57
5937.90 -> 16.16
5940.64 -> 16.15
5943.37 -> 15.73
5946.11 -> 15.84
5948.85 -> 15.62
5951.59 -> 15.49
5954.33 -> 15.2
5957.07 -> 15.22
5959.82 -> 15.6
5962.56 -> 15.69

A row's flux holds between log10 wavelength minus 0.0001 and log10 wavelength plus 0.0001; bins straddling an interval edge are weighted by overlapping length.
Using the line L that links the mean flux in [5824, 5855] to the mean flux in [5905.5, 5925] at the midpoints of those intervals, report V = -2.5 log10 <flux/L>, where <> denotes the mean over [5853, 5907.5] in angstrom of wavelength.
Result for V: 0.046 mag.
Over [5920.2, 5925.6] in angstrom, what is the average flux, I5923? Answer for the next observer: 16.2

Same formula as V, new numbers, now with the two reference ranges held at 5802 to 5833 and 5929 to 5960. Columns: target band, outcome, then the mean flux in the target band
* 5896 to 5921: 0.047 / 15.9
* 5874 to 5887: 0.062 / 16.4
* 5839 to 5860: 0.007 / 18.1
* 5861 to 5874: 0.067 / 16.7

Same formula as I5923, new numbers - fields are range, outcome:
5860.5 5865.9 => 16.6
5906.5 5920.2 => 15.8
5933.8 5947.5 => 15.9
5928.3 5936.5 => 16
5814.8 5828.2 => 18.7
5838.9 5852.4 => 18.3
